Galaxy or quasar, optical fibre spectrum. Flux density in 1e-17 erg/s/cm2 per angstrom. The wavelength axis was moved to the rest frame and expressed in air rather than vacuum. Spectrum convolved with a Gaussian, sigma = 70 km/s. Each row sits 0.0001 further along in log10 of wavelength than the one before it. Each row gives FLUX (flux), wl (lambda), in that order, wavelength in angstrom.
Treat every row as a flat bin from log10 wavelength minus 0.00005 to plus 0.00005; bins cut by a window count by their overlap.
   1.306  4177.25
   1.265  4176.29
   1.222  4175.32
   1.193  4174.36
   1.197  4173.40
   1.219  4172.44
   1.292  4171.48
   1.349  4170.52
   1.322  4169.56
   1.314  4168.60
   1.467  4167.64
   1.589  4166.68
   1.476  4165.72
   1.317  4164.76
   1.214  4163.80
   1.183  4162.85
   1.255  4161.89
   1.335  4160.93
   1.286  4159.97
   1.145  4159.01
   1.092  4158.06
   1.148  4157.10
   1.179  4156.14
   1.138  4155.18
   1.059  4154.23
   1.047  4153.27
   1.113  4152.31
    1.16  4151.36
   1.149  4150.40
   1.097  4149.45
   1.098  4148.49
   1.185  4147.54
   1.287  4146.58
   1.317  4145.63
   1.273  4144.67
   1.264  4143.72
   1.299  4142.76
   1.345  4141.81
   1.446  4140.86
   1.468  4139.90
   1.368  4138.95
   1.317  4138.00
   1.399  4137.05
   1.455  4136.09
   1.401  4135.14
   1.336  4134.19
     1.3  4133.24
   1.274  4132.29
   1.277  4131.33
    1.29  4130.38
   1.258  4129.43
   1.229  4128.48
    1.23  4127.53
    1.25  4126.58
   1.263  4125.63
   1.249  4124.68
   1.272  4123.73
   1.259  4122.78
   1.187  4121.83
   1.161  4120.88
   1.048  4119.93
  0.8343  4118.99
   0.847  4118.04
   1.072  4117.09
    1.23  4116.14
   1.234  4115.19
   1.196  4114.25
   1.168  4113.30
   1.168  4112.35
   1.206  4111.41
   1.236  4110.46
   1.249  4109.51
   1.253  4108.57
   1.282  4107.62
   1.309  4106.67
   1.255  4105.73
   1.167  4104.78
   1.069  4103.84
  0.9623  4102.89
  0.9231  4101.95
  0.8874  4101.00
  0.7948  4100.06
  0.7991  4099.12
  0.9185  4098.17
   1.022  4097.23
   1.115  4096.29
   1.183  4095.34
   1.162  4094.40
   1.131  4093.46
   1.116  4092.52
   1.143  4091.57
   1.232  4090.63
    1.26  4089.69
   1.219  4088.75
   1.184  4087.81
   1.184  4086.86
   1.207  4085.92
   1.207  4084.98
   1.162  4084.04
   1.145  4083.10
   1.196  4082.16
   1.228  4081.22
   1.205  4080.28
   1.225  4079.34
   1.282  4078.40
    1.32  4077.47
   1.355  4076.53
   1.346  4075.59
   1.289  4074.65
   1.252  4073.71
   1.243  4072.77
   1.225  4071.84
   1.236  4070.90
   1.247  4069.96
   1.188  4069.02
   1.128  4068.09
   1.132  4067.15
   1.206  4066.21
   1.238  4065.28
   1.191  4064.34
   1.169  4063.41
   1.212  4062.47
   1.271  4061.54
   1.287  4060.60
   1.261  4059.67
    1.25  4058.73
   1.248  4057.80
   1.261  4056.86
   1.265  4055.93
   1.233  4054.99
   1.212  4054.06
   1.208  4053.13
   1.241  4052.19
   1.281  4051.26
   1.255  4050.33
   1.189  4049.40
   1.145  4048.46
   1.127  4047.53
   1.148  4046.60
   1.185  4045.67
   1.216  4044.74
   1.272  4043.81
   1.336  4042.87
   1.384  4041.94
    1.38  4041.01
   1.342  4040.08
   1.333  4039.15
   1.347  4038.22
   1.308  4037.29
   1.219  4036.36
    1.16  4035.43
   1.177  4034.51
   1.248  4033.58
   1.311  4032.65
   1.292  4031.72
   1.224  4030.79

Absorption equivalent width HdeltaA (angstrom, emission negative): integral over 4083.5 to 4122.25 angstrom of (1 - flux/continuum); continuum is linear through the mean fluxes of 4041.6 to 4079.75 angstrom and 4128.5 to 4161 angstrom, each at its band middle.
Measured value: 3.8 angstrom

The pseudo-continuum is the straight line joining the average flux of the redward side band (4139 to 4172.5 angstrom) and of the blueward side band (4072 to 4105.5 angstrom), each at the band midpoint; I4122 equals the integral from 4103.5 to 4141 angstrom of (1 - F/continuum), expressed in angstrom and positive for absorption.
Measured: -1.0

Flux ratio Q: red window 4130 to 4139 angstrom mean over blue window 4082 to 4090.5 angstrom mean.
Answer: 1.1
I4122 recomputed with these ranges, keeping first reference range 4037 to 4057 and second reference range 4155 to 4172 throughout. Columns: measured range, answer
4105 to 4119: 1.0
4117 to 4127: 1.1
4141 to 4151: 0.3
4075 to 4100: 1.9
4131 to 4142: -0.8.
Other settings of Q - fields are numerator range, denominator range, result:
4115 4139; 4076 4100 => 1.06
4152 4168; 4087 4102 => 1.15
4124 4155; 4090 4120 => 1.15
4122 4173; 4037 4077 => 1.02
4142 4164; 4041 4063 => 0.96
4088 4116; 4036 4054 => 0.90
